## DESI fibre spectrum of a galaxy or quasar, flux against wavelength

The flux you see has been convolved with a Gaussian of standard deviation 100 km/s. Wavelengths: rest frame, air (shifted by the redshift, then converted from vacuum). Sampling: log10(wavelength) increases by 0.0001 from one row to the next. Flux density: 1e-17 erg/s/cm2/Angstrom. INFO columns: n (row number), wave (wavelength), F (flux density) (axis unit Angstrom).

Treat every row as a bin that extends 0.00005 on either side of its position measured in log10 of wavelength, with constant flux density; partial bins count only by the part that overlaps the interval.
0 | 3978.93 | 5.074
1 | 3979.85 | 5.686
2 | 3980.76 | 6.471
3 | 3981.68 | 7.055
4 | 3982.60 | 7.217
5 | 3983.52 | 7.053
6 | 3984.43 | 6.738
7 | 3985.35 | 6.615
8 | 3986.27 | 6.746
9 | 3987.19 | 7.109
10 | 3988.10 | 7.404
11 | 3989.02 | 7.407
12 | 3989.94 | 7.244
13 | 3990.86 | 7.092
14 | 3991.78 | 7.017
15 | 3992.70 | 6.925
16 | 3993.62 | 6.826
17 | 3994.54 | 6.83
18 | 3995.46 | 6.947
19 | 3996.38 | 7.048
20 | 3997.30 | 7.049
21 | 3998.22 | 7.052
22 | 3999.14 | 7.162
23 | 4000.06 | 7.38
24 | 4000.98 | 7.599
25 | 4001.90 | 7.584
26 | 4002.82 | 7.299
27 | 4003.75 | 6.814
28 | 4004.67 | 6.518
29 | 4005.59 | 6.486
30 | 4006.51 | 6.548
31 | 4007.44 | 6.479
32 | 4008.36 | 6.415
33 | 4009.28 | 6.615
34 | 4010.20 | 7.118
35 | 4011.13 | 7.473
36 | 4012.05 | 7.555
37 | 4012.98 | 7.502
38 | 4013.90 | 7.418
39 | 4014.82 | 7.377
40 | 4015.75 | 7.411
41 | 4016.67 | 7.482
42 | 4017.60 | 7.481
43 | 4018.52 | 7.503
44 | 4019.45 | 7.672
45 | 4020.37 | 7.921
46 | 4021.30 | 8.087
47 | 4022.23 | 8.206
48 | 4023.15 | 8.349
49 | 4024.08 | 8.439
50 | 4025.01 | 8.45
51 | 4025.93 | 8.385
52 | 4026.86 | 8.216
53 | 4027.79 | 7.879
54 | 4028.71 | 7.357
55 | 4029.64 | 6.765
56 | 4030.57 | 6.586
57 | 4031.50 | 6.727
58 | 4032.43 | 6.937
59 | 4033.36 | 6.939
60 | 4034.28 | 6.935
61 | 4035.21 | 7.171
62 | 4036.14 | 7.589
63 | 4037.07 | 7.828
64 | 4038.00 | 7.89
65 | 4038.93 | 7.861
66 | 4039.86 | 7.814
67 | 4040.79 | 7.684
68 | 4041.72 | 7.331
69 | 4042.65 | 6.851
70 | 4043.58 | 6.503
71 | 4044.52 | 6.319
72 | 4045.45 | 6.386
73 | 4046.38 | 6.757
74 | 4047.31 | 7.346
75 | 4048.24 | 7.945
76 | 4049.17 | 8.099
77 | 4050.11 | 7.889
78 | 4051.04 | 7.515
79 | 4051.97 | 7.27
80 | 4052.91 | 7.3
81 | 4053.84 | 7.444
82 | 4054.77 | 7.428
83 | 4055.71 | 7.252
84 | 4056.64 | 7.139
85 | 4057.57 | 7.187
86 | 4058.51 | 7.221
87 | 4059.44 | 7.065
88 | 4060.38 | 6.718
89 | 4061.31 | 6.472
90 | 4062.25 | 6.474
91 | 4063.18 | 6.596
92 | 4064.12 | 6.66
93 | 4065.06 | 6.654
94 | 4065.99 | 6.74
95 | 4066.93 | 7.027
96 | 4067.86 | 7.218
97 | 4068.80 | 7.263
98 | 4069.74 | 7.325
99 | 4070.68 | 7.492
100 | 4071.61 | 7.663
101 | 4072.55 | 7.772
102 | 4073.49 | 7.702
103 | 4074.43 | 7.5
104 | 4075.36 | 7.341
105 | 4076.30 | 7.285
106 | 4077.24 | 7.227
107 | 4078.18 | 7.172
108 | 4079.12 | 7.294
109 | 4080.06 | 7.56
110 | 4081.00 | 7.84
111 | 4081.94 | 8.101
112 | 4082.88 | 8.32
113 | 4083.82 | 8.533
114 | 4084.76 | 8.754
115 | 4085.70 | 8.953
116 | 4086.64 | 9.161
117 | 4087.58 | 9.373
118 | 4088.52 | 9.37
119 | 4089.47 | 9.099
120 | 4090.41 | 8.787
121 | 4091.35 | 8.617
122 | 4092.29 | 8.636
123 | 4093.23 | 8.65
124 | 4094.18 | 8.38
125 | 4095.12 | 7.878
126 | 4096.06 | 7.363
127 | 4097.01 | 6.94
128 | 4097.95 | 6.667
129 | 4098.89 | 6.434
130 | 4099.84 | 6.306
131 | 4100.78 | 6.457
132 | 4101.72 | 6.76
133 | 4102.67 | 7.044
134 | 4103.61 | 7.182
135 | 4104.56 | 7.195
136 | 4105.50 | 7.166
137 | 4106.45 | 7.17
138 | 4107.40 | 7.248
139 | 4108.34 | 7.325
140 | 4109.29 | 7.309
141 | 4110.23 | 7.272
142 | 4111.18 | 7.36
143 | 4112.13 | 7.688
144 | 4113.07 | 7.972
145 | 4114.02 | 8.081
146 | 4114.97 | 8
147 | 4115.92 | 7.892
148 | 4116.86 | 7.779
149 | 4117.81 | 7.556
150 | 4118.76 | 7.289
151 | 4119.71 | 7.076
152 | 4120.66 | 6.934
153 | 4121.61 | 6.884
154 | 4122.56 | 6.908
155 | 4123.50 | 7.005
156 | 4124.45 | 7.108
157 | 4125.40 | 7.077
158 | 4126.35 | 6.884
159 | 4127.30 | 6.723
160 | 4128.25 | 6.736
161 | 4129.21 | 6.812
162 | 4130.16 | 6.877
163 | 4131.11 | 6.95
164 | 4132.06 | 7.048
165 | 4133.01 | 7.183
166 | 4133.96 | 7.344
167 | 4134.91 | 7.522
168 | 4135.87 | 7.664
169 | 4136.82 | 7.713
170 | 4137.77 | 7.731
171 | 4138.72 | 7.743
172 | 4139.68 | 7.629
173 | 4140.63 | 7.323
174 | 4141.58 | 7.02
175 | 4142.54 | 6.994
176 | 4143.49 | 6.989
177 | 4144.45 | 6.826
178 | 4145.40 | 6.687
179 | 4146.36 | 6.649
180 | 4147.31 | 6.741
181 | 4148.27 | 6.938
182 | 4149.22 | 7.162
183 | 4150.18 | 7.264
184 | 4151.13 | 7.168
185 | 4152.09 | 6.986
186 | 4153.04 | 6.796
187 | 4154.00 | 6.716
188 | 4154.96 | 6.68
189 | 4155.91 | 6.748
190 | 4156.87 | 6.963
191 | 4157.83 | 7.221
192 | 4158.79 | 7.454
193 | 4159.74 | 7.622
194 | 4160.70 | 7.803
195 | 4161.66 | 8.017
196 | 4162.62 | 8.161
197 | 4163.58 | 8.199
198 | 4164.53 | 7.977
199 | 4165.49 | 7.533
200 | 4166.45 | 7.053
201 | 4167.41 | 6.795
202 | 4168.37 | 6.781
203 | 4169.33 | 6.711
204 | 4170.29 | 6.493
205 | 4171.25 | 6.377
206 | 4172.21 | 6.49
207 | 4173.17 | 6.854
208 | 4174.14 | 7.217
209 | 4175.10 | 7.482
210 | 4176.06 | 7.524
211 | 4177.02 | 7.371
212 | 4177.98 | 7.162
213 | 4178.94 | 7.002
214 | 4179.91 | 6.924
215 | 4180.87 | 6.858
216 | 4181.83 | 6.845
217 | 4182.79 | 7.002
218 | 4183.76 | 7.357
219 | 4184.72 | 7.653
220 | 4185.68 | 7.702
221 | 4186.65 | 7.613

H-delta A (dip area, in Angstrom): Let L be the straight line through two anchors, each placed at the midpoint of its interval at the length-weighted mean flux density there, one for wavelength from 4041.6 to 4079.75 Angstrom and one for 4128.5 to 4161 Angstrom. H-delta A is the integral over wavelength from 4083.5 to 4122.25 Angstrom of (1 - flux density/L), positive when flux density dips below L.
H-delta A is -3.03 Angstrom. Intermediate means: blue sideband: 7.17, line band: 7.71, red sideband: 7.14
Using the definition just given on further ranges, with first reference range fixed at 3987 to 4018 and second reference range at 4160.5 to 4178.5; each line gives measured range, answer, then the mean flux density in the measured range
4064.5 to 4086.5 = -1.4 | 7.62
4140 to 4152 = 0.4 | 6.99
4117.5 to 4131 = 0.4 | 6.98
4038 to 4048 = 0.0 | 7.14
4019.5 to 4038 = -1.3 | 7.63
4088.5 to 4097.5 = -1.4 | 8.31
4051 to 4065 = 0.3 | 7.02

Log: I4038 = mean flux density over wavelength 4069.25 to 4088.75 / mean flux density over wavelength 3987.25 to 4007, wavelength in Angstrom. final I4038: 1.13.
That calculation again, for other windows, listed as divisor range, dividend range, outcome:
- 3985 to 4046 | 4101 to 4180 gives 0.99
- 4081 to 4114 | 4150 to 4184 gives 0.92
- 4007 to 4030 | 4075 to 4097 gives 1.08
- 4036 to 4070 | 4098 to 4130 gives 1.00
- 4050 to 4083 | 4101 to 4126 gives 1.01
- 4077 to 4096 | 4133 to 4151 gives 0.86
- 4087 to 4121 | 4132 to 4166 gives 0.96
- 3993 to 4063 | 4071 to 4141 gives 1.04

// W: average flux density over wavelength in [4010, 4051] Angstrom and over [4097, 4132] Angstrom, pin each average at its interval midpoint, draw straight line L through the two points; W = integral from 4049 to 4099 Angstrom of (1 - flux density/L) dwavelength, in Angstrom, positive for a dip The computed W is -2.3 Angstrom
